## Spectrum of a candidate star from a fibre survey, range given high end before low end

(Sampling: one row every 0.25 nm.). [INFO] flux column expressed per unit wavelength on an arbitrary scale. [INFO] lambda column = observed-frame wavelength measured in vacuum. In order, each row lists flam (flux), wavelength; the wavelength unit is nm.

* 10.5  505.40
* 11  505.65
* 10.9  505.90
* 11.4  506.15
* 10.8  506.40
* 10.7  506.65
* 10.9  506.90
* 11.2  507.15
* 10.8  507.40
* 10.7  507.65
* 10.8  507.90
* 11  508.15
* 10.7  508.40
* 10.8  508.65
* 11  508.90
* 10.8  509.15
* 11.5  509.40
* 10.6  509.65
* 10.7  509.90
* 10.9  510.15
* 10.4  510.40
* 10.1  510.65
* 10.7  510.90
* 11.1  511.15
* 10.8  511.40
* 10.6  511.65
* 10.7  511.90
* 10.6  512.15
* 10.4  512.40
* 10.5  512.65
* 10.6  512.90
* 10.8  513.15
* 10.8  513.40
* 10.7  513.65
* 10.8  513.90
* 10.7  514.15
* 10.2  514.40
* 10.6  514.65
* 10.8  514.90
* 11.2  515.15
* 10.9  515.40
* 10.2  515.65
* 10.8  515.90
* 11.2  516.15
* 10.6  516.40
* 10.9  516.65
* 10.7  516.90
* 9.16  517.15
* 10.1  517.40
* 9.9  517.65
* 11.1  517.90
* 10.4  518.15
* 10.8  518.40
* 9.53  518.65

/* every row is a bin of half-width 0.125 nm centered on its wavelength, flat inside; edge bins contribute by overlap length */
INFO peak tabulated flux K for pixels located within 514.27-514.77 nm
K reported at 10.6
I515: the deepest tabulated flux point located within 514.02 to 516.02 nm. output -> 10.2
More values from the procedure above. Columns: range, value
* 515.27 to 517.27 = 9.16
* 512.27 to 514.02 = 10.4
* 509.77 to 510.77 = 10.1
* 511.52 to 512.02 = 10.6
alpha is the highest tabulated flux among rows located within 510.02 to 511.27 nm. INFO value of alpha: 11.1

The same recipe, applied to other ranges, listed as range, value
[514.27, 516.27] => 11.2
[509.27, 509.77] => 11.5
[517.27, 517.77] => 10.1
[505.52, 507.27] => 11.4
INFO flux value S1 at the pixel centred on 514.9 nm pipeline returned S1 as 10.8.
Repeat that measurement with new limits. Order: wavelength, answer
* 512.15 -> 10.6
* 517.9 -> 11.1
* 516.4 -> 10.6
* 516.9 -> 10.7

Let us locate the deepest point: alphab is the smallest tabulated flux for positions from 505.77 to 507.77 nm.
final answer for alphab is 10.7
